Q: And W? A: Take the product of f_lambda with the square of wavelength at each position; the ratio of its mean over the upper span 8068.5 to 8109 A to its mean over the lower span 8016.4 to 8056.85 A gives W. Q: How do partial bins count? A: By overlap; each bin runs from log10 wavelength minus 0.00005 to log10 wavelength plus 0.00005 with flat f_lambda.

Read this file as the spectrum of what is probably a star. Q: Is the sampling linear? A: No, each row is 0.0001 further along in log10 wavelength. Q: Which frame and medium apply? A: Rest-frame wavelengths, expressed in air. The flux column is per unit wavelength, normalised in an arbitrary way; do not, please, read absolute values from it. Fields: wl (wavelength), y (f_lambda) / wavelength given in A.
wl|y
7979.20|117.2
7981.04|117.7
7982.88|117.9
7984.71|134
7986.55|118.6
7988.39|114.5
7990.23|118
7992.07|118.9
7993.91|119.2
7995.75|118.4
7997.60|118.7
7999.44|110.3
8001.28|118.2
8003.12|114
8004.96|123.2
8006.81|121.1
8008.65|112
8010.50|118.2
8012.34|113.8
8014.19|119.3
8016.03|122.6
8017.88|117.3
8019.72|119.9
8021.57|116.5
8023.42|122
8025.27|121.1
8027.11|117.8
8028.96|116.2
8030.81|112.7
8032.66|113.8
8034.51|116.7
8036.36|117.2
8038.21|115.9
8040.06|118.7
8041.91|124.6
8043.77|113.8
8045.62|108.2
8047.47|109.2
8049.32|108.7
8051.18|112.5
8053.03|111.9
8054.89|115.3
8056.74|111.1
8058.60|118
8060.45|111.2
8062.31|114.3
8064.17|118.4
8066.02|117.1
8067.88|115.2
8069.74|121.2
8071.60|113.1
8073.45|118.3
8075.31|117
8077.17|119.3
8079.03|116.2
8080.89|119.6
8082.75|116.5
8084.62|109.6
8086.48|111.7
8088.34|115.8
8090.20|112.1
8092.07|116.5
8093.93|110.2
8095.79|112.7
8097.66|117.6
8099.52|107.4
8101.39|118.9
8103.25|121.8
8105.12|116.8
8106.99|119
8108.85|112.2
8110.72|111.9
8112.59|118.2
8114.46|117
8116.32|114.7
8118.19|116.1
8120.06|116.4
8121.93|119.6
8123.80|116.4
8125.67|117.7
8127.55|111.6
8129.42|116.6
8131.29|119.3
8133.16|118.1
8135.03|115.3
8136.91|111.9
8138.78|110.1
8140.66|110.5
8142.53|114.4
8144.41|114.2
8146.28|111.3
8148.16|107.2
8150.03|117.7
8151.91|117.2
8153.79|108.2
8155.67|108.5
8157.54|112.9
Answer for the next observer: 1.01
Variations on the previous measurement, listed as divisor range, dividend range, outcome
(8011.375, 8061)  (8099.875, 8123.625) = 1.03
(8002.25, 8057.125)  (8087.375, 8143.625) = 1.01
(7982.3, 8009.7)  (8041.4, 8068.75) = 0.97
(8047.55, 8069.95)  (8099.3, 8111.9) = 1.03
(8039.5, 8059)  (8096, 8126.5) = 1.04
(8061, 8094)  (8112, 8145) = 1.01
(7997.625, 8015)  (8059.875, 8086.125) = 1.01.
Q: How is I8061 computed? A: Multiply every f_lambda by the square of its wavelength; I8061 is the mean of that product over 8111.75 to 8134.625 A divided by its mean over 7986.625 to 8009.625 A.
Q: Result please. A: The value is 1.03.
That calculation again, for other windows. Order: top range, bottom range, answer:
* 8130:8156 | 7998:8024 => 0.99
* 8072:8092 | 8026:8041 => 1.01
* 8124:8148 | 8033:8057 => 1.02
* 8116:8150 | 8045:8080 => 1.02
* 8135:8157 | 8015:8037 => 0.98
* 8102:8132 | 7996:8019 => 1.02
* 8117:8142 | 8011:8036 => 1.01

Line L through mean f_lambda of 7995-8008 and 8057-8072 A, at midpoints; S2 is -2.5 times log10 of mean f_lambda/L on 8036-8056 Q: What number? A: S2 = 0.022 mag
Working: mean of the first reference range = 118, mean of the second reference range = 116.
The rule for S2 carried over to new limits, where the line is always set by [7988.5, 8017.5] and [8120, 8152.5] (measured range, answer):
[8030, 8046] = 0.01 mag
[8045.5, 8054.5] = 0.06 mag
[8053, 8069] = 0.01 mag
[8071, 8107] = 0.00 mag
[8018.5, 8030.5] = -0.01 mag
